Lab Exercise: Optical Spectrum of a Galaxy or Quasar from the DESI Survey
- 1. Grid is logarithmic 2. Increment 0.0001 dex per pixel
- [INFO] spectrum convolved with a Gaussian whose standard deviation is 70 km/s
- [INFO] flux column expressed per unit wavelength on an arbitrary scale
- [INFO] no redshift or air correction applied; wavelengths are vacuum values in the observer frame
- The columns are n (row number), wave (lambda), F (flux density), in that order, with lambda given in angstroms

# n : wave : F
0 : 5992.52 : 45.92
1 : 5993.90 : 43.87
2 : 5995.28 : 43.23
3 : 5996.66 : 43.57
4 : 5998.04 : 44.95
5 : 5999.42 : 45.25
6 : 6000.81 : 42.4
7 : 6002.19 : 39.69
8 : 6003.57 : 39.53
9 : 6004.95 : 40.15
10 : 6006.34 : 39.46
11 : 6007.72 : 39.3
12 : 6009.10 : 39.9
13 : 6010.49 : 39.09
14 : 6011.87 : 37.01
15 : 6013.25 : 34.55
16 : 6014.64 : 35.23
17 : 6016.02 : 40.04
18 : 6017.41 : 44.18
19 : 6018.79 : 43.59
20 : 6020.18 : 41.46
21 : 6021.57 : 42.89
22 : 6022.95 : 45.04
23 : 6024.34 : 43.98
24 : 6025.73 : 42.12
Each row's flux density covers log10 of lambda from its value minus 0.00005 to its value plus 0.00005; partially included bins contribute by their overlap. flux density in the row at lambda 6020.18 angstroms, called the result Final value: 41.46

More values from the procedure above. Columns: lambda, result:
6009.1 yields 39.9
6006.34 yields 39.46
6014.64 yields 35.23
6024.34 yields 43.98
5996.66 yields 43.57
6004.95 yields 40.15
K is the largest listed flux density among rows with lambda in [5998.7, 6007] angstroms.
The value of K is 45.25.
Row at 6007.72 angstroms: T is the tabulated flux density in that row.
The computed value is 39.3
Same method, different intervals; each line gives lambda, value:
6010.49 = 39.09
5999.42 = 45.25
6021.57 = 42.89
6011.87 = 37.01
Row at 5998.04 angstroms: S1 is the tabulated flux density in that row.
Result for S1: 44.95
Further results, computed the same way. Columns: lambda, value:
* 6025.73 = 42.12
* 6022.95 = 45.04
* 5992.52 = 45.92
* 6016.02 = 40.04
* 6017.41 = 44.18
